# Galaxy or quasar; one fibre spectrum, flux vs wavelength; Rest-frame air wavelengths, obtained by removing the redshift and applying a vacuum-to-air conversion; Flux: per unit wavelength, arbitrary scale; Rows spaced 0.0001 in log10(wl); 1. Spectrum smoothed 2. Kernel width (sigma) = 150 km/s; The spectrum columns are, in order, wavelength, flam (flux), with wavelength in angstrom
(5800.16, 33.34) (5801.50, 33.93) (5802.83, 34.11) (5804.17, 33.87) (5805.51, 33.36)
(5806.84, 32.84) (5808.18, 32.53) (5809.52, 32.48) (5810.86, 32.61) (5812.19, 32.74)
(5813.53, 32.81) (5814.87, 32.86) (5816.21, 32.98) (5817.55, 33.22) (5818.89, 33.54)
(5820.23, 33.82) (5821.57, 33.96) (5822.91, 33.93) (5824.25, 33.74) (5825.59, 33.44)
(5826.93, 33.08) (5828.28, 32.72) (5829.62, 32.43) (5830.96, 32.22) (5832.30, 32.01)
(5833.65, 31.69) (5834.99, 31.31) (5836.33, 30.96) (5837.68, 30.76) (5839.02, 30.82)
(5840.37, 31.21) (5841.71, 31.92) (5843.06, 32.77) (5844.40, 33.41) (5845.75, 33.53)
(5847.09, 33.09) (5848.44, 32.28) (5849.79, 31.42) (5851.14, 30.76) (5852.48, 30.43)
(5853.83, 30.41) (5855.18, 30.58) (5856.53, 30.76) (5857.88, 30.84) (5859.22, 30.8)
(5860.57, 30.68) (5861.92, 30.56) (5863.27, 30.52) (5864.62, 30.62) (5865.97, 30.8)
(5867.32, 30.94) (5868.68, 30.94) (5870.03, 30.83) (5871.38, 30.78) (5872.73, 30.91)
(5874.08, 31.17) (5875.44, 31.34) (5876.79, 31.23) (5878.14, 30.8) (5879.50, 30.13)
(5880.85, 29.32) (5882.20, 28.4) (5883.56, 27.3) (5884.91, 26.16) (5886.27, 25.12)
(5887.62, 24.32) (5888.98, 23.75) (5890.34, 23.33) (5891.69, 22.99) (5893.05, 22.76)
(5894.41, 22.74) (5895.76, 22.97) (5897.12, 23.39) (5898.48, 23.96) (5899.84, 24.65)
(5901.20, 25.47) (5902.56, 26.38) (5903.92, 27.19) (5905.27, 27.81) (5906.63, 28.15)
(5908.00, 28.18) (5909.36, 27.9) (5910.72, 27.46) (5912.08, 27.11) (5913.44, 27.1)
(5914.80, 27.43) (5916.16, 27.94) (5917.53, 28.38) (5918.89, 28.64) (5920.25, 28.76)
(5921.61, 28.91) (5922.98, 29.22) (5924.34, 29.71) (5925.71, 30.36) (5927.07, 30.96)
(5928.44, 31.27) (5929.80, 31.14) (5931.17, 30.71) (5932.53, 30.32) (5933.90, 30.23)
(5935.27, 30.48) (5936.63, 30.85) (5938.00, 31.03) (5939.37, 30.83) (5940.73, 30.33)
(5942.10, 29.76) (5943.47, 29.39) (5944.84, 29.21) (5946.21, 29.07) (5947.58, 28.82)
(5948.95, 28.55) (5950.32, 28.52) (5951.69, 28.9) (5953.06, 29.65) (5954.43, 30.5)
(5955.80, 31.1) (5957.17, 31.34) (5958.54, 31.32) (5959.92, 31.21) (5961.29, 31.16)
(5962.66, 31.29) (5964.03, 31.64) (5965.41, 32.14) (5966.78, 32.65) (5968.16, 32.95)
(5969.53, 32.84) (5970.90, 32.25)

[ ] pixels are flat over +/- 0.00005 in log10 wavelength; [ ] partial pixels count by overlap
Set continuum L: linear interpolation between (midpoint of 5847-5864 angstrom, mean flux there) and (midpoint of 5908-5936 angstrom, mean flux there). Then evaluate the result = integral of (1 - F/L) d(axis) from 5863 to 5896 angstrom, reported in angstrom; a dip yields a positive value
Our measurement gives 2.5 angstrom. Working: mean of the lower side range 30.9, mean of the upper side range 29.2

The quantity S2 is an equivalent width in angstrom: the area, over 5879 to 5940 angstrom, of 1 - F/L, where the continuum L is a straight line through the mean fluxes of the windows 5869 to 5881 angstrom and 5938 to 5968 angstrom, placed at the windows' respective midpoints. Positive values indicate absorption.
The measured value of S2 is 6.06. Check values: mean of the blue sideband 30.8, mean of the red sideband 30.4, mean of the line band 27.6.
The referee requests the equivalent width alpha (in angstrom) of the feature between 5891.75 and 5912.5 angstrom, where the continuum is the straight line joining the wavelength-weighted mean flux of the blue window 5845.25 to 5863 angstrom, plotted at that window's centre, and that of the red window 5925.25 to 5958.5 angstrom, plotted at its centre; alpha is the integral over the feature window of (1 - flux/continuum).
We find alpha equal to 3.38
